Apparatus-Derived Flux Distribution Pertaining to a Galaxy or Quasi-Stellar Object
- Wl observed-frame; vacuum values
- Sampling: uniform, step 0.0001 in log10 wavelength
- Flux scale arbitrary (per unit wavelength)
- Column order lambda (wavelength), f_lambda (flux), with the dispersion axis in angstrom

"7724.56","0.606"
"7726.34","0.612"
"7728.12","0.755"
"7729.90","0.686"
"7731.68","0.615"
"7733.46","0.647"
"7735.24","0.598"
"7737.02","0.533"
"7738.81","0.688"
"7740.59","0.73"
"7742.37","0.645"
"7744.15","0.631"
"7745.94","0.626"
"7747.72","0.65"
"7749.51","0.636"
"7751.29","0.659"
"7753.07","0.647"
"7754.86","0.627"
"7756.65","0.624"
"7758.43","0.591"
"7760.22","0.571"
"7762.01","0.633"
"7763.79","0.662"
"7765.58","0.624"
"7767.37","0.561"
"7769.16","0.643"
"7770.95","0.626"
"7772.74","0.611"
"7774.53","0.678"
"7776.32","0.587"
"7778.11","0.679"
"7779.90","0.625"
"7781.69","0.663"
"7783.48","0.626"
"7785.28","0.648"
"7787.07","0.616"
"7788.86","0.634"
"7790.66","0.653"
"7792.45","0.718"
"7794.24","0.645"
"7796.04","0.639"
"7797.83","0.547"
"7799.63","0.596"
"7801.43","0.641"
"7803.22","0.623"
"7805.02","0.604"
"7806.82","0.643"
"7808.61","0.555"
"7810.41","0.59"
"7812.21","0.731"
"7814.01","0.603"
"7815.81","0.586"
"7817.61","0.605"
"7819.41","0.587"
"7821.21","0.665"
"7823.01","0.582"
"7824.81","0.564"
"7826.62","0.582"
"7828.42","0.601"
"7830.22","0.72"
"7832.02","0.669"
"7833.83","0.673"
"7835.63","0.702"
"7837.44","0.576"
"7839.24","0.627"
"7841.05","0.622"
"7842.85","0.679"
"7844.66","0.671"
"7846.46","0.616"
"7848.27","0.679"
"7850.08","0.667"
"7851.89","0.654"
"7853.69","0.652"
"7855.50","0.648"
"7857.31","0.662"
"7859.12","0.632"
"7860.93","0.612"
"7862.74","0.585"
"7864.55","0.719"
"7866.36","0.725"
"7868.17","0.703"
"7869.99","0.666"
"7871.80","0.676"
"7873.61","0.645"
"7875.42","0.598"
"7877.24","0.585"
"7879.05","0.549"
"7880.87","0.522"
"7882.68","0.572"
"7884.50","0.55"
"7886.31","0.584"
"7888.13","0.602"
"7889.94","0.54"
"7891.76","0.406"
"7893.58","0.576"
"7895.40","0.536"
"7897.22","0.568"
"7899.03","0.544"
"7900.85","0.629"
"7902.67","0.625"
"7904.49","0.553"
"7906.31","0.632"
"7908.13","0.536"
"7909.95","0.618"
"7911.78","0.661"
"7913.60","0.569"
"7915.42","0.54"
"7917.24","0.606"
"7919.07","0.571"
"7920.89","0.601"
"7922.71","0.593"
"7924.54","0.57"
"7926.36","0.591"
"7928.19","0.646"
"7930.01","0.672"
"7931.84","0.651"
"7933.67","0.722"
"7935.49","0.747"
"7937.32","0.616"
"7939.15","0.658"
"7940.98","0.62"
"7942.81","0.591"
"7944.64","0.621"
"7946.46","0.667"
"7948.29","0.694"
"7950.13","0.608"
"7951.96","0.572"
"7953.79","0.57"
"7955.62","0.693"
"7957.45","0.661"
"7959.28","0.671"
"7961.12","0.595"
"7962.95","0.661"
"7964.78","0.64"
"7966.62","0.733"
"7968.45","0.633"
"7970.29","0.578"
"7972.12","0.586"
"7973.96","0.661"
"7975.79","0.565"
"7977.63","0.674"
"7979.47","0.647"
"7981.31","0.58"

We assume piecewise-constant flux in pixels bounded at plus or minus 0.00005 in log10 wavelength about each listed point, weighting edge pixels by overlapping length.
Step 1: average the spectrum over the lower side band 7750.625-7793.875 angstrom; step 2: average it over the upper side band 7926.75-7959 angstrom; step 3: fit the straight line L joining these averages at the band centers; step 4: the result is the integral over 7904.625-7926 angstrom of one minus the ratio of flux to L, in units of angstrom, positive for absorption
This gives 1.8 angstrom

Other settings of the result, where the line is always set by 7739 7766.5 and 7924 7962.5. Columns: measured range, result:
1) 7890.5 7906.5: 2.0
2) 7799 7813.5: 0.4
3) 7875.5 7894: 2.6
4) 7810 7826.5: 0.7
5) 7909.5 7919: 0.7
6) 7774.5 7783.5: 0.0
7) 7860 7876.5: -0.5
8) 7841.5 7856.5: -0.4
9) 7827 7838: -0.3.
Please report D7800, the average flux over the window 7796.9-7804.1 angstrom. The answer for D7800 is 0.602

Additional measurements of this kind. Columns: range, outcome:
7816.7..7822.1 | 0.619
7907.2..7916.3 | 0.585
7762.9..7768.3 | 0.616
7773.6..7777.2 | 0.633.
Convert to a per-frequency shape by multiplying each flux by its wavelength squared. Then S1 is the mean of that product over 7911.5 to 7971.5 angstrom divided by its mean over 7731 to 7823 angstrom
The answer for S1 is 1.0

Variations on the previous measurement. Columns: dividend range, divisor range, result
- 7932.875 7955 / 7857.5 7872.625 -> 0.98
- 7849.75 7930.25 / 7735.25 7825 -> 0.99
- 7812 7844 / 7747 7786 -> 1.02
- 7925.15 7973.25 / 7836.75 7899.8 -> 1.07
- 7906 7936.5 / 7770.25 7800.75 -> 1.01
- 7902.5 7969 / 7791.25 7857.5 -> 1.02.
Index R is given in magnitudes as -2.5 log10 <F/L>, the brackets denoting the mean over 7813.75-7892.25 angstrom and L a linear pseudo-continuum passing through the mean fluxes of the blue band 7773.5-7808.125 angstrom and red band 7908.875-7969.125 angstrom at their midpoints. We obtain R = 0.02 mag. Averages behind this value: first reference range 0.634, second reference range 0.632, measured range 0.623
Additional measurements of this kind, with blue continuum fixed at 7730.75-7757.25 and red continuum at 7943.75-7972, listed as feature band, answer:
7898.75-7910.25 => 0.08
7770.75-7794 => -0.01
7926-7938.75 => -0.05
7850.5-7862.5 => -0.01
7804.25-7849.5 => 0.01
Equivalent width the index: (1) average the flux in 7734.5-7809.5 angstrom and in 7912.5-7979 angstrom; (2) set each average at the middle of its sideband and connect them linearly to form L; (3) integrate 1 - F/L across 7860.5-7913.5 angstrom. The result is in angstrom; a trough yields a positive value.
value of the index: 2.8 angstrom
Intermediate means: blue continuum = 0.629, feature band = 0.596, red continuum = 0.629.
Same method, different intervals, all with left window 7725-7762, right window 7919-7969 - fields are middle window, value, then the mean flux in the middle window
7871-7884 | 0.99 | 0.59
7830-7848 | -0.43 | 0.654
